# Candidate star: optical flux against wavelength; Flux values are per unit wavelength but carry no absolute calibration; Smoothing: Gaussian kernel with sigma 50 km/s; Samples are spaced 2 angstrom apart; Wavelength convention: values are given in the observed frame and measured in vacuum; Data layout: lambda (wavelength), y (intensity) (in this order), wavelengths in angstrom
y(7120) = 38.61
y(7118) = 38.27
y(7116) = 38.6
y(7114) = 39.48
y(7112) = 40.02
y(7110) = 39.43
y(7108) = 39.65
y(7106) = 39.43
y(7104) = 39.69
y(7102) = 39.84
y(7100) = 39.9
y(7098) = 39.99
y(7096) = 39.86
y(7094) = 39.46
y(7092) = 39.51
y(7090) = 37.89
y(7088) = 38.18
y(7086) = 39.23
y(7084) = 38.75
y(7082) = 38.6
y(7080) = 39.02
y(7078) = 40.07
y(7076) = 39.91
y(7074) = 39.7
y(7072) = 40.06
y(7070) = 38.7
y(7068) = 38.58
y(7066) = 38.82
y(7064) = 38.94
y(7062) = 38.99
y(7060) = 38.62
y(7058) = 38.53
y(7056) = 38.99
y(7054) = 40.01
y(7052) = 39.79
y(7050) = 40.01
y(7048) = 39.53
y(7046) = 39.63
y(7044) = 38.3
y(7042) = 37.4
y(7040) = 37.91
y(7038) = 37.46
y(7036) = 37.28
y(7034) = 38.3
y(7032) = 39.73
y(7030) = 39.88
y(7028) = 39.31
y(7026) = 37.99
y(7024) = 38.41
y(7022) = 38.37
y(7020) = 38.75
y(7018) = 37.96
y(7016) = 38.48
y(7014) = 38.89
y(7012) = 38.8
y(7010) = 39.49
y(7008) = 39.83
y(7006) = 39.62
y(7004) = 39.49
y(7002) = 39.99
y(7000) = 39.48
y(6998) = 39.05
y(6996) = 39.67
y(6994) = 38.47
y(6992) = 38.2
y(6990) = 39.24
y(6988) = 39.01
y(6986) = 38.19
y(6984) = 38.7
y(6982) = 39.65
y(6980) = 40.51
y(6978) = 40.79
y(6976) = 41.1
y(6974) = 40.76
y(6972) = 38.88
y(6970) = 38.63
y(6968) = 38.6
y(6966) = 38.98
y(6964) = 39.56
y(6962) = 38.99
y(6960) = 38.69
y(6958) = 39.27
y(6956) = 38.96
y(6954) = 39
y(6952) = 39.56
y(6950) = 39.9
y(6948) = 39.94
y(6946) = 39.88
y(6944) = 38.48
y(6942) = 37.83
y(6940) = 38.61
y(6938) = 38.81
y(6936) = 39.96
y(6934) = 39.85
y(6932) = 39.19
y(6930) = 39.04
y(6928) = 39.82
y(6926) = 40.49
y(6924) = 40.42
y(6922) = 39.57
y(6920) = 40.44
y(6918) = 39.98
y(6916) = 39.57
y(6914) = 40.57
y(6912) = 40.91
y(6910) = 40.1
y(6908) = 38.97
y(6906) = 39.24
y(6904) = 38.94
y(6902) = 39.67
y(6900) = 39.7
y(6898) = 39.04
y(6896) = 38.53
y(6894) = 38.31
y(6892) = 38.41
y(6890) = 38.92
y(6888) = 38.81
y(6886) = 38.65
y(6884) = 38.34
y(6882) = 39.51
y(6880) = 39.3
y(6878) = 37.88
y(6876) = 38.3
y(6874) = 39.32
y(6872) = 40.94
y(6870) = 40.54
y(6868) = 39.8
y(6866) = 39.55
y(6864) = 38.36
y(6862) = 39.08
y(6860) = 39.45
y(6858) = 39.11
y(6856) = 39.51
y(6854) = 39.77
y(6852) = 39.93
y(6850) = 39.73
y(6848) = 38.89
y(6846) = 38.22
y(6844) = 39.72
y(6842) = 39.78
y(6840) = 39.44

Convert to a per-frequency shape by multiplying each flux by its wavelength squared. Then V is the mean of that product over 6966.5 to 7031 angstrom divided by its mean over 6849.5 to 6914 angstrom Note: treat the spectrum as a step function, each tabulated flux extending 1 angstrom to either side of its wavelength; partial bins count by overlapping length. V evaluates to 1.03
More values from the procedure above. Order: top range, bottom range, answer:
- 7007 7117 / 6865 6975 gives 1.03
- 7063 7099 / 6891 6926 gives 1.04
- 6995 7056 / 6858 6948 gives 1.03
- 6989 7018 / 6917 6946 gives 1.01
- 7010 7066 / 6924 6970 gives 1.01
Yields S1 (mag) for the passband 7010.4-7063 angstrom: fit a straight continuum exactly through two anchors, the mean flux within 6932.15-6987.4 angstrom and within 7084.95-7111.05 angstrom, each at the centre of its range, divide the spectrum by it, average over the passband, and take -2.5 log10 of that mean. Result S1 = 0.02 mag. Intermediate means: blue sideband 39.3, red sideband 39.4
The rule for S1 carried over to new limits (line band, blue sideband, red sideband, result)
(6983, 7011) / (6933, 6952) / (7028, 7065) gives 0.00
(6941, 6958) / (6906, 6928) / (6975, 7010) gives 0.02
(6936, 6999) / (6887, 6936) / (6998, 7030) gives 0.00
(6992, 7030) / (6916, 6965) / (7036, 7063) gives 0.00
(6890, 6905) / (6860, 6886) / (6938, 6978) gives 0.01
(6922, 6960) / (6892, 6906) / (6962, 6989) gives 0.00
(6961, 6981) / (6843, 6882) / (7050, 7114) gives -0.01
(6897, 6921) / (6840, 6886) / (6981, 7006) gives -0.01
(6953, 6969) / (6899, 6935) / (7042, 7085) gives 0.02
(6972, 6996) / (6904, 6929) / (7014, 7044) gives -0.01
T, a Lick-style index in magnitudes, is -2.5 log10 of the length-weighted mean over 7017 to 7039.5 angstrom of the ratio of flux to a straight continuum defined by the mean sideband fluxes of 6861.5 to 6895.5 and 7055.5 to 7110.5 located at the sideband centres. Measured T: 0.02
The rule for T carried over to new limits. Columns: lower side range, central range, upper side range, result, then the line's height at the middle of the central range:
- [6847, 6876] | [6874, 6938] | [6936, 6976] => 0.00 mag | 39.4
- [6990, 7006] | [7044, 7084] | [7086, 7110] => 0.00 mag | 39.3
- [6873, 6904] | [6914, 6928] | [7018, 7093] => -0.03 mag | 38.9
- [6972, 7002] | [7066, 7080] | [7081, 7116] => 0.00 mag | 39.4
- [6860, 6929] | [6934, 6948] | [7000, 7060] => 0.00 mag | 39.2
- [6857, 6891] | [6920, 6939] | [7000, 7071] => -0.02 mag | 39.1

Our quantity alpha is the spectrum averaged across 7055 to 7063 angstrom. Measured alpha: 38.8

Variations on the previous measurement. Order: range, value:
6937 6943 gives 38.4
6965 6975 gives 39.2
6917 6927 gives 40.2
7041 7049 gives 38.7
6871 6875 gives 40.1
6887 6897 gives 38.6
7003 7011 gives 39.6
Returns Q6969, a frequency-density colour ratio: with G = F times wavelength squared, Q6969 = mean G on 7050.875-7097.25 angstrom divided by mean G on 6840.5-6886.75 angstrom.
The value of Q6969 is 1.06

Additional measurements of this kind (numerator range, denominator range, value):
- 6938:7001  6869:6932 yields 1.02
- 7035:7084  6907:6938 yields 1.02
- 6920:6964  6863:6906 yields 1.02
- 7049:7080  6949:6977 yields 1.03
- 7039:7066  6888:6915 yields 1.04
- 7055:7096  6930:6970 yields 1.03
